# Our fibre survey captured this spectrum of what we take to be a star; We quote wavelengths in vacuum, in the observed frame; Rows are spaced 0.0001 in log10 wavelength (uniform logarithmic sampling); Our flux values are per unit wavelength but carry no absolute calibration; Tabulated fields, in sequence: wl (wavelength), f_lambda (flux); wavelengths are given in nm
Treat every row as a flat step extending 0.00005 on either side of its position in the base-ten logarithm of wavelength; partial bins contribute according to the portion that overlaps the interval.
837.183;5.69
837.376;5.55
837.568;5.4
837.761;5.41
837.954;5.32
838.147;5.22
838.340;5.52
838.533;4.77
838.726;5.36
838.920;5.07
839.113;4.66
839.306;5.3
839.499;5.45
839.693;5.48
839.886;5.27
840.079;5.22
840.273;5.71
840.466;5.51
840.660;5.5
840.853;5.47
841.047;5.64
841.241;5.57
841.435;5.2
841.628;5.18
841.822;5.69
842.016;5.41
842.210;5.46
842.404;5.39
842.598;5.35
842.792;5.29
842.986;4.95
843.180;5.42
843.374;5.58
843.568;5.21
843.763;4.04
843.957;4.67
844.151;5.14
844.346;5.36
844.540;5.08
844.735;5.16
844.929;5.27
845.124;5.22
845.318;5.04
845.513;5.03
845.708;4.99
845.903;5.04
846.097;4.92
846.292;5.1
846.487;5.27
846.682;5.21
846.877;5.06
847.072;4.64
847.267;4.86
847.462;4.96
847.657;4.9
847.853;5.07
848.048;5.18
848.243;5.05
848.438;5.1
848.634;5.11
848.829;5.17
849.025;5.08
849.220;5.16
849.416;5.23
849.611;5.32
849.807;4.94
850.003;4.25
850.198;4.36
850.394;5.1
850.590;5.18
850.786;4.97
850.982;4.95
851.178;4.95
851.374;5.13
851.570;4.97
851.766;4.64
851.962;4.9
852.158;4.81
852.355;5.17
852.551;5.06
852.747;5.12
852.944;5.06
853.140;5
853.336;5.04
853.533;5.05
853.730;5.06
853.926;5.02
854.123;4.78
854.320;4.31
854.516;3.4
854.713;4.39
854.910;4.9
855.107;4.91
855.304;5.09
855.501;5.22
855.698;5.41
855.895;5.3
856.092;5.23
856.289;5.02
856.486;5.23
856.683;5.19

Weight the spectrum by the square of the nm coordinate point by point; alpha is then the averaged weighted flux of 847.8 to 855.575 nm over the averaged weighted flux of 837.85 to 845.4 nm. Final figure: 1.0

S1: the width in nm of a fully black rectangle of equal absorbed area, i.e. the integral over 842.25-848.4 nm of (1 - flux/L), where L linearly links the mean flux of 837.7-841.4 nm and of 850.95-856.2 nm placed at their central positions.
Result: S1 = 0.10 nm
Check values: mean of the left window 5.34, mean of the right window 4.92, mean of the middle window 5.08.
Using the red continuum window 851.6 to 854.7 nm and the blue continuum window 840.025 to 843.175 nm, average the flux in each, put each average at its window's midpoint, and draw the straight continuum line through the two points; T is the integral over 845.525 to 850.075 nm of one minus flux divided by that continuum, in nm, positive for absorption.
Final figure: 0.05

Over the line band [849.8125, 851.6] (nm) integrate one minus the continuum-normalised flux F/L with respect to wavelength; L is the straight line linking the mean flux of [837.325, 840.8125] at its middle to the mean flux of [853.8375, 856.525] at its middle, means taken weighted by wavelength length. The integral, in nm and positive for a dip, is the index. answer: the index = 0.042 nm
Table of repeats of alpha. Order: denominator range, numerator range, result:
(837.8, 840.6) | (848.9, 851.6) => 0.97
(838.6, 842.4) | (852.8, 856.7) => 0.95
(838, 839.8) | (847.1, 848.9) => 0.99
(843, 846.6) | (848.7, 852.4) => 0.99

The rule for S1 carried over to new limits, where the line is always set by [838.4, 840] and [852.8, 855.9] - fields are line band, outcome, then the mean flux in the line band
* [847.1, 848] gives 0.01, 4.94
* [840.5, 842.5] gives -0.13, 5.45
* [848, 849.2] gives -0.03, 5.12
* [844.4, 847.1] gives -0.03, 5.09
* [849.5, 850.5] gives 0.03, 4.8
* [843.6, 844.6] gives 0.04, 4.87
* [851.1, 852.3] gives 0.00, 4.91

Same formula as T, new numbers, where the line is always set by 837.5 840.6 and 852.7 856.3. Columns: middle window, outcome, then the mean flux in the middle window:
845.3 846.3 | 0.02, 5.01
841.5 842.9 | -0.05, 5.39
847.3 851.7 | 0.03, 5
